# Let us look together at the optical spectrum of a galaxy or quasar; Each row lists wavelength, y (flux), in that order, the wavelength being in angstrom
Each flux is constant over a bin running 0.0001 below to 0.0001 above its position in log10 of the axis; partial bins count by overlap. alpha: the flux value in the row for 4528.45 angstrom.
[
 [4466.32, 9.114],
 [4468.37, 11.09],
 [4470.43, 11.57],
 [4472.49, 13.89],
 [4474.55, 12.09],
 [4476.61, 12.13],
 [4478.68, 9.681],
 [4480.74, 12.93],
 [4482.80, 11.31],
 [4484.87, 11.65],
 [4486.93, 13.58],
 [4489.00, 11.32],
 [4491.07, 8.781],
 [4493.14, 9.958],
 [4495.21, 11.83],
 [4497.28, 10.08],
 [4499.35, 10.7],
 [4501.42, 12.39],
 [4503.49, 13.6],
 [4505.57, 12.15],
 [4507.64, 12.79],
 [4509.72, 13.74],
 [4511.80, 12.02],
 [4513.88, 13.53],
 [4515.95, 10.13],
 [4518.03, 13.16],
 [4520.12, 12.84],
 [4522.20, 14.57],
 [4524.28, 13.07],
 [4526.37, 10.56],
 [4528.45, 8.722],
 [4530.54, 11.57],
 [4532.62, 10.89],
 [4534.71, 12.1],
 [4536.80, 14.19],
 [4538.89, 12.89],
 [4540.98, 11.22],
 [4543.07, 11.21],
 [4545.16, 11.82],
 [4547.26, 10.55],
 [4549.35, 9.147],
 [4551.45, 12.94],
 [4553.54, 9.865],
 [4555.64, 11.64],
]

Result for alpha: 8.722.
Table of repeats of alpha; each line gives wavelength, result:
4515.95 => 10.13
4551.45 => 12.94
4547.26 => 10.55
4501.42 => 12.39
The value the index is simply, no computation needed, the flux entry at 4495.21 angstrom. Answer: 11.83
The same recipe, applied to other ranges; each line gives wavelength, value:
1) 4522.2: 14.57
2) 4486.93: 13.58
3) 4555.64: 11.64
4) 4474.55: 12.09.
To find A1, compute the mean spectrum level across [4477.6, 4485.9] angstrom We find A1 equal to 11.4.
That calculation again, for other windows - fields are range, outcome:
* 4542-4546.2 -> 11.5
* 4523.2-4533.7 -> 11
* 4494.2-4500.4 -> 10.9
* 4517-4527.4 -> 12.8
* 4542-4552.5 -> 11.1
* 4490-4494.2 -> 9.39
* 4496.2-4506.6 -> 11.8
